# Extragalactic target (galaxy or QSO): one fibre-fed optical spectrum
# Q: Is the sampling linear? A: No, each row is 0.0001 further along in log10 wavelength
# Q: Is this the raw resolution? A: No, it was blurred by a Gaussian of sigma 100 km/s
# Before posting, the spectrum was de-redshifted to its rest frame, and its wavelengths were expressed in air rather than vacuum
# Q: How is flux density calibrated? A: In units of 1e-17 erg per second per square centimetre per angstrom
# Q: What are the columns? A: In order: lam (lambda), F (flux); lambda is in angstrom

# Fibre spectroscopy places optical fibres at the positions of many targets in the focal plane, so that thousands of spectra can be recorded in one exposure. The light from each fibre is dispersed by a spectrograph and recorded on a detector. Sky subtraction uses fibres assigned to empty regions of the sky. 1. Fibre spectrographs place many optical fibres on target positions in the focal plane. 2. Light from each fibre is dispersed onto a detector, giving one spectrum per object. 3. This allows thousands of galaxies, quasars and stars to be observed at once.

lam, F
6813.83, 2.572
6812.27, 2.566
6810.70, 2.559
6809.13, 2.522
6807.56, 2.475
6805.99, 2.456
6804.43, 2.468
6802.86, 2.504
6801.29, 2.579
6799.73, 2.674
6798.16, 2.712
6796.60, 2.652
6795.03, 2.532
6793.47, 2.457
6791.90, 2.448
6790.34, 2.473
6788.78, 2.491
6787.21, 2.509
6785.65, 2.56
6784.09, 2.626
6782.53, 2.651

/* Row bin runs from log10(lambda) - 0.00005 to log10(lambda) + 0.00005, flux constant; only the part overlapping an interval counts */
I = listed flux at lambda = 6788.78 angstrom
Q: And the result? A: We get 2.491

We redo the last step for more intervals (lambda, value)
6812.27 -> 2.566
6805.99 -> 2.456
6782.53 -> 2.651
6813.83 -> 2.572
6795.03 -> 2.532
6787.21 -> 2.509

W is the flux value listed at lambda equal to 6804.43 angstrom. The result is 2.468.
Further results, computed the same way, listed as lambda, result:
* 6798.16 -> 2.712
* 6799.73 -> 2.674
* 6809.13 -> 2.522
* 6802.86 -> 2.504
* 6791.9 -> 2.448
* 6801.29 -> 2.579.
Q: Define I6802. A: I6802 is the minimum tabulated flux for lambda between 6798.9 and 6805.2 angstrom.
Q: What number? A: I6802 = 2.468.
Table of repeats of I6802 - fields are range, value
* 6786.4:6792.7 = 2.448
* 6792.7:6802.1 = 2.457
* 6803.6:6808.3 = 2.456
